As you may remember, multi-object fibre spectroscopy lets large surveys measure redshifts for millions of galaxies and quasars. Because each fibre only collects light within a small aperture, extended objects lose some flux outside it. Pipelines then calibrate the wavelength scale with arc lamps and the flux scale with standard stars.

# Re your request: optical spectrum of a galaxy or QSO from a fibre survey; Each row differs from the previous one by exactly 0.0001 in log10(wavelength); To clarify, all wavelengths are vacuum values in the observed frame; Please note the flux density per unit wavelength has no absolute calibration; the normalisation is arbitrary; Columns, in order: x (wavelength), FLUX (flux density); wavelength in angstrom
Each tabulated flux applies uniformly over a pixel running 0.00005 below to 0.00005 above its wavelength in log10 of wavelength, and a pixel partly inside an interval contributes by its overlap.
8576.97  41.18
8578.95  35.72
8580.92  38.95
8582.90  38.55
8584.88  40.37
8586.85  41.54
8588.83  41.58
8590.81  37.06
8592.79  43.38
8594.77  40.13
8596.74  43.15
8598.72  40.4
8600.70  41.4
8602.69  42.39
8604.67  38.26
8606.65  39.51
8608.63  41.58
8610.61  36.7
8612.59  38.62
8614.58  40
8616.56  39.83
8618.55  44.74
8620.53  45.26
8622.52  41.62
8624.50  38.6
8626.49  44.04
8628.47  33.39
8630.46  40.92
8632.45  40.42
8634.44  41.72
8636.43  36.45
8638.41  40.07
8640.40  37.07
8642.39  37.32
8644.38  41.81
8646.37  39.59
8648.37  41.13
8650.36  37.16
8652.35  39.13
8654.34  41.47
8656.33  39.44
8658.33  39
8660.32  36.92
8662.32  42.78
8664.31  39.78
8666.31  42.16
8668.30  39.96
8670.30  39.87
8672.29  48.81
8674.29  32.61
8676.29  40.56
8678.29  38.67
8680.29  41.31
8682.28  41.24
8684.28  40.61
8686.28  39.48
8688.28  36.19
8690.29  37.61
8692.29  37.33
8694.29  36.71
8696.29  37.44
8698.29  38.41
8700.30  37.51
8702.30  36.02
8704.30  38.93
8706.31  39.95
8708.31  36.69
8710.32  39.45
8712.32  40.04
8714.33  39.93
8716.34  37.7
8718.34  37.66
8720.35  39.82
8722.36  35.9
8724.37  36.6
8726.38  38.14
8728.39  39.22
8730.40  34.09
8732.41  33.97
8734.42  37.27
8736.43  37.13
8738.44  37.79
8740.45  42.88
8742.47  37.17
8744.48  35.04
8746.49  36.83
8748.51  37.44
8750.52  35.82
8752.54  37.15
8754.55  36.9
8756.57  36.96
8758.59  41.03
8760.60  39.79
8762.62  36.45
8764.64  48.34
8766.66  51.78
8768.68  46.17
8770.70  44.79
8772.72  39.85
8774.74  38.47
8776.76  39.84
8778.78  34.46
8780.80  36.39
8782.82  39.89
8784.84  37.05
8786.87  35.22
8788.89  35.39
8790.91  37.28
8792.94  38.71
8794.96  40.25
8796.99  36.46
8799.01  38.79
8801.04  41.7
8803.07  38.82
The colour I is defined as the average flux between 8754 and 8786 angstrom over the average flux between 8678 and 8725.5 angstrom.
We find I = 1.06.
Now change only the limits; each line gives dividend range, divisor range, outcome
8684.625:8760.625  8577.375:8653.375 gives 0.94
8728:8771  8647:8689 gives 0.98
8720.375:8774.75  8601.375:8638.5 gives 0.97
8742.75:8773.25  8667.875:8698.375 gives 1.03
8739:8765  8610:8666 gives 0.96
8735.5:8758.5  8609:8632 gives 0.93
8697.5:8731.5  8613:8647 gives 0.95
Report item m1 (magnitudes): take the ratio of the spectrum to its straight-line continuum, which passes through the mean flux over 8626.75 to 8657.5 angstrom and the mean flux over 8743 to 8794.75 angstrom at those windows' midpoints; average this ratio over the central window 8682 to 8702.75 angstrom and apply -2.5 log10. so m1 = 0.03 mag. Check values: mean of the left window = 39.3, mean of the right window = 39.1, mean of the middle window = 38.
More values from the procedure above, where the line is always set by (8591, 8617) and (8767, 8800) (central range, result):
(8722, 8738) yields 0.08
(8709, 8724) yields 0.03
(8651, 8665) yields 0.00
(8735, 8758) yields 0.05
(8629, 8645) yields 0.02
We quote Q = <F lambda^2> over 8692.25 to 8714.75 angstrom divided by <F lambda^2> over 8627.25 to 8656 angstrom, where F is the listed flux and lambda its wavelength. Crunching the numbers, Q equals 0.99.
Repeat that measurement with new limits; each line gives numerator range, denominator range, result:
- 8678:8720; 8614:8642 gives 0.97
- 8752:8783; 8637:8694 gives 1.05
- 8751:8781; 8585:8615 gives 1.04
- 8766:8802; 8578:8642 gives 1.02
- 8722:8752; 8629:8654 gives 0.96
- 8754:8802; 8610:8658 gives 1.03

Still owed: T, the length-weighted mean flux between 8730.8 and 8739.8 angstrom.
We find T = 36.7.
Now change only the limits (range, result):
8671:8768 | 38.7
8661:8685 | 40.7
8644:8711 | 39.3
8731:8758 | 37.1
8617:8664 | 40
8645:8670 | 39.9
